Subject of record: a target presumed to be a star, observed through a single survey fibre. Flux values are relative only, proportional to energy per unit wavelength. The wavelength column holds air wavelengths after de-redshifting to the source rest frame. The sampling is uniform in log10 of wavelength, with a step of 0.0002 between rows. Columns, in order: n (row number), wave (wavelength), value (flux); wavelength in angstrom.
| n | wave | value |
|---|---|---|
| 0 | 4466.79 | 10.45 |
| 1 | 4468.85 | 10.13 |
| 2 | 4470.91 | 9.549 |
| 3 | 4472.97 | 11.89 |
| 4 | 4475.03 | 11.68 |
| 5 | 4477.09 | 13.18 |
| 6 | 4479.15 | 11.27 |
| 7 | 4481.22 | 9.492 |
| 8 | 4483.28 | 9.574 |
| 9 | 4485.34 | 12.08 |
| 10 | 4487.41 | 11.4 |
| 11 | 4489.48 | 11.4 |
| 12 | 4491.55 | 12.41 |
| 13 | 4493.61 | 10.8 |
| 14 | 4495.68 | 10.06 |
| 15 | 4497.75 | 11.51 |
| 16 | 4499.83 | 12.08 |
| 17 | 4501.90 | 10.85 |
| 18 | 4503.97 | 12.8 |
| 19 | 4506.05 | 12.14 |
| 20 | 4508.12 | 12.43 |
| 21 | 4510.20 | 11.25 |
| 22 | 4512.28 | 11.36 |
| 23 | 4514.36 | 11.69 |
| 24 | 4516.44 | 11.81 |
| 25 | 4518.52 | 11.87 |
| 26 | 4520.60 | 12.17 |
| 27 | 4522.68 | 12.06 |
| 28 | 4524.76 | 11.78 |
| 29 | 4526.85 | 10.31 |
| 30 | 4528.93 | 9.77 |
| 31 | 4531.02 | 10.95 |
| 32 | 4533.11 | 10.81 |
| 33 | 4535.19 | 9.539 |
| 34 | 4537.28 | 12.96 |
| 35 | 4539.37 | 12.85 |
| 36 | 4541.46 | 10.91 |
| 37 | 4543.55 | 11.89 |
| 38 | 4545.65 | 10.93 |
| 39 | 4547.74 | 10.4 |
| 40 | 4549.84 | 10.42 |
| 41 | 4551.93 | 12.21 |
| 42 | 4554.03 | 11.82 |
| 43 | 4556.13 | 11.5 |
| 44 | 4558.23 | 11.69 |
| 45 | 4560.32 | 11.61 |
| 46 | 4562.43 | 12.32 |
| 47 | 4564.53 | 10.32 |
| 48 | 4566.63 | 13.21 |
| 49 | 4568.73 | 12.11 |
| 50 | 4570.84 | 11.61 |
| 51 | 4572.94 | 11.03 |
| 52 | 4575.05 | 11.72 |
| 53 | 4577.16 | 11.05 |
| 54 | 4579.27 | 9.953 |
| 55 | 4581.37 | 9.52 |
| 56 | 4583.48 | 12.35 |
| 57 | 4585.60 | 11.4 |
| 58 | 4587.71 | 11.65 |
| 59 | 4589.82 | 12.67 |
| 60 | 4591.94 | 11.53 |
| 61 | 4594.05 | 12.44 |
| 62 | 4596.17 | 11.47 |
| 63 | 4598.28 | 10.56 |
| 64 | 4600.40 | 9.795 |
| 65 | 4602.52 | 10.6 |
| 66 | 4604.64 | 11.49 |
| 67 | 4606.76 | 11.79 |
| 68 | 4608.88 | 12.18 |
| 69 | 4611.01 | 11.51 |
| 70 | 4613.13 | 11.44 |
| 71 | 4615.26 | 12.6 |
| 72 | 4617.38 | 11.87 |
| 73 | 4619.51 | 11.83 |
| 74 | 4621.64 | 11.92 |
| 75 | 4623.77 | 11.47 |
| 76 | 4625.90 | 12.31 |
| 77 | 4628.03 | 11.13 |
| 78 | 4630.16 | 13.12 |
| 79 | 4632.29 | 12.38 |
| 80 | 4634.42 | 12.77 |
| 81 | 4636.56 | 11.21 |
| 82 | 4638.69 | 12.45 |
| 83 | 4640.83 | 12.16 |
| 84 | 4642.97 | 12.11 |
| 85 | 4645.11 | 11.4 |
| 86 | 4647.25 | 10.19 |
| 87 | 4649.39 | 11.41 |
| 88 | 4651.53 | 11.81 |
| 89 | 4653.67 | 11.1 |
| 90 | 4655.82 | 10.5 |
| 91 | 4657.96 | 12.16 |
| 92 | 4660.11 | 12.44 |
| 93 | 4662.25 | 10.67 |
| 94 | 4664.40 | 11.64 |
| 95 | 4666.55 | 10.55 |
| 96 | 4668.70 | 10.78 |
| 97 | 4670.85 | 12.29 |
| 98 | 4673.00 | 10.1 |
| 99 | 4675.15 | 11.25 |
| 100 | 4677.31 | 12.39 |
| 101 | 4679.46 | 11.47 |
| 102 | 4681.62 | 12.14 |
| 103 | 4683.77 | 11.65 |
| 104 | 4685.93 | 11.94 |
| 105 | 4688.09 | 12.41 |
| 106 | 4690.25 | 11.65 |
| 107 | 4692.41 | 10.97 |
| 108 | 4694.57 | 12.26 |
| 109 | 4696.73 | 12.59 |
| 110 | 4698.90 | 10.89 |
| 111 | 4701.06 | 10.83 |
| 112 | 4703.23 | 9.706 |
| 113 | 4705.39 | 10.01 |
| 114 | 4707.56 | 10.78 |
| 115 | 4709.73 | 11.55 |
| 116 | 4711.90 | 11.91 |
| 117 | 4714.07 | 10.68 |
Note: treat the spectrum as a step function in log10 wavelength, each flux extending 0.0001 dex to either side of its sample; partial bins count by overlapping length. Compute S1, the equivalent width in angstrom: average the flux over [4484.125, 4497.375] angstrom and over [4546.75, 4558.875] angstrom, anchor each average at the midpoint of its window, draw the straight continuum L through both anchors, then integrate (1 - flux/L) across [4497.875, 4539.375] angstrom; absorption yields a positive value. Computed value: -0.7 angstrom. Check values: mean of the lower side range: 11.3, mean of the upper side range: 11.3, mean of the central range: 11.5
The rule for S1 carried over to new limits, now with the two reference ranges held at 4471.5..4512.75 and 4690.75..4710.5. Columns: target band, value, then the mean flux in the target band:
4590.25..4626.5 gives -1.10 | 11.6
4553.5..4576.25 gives -0.78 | 11.7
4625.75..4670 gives -1.77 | 11.6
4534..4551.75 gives 0.14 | 11.3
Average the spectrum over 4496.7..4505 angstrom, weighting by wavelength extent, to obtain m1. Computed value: 11.8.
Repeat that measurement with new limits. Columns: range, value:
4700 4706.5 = 10.2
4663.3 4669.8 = 11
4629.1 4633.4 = 12.8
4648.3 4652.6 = 11.6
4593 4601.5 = 11.1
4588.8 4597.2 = 12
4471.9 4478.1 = 12.2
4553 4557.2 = 11.6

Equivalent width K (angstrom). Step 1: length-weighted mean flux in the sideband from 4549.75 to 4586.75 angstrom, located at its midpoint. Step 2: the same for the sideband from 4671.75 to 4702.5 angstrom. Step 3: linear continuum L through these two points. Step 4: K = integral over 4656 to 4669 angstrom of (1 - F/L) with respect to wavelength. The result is 0.2 angstrom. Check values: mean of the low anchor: 11.5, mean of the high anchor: 11.6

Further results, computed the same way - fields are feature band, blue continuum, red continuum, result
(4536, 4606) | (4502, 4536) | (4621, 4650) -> 1.0 angstrom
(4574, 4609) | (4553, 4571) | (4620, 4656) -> 1.5 angstrom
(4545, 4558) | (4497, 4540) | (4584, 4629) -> 0.4 angstrom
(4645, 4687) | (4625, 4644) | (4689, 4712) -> 1.1 angstrom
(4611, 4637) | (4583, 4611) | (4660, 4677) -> -1.4 angstrom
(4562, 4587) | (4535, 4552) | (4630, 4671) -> 0.2 angstrom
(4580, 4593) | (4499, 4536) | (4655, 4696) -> 0.0 angstrom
